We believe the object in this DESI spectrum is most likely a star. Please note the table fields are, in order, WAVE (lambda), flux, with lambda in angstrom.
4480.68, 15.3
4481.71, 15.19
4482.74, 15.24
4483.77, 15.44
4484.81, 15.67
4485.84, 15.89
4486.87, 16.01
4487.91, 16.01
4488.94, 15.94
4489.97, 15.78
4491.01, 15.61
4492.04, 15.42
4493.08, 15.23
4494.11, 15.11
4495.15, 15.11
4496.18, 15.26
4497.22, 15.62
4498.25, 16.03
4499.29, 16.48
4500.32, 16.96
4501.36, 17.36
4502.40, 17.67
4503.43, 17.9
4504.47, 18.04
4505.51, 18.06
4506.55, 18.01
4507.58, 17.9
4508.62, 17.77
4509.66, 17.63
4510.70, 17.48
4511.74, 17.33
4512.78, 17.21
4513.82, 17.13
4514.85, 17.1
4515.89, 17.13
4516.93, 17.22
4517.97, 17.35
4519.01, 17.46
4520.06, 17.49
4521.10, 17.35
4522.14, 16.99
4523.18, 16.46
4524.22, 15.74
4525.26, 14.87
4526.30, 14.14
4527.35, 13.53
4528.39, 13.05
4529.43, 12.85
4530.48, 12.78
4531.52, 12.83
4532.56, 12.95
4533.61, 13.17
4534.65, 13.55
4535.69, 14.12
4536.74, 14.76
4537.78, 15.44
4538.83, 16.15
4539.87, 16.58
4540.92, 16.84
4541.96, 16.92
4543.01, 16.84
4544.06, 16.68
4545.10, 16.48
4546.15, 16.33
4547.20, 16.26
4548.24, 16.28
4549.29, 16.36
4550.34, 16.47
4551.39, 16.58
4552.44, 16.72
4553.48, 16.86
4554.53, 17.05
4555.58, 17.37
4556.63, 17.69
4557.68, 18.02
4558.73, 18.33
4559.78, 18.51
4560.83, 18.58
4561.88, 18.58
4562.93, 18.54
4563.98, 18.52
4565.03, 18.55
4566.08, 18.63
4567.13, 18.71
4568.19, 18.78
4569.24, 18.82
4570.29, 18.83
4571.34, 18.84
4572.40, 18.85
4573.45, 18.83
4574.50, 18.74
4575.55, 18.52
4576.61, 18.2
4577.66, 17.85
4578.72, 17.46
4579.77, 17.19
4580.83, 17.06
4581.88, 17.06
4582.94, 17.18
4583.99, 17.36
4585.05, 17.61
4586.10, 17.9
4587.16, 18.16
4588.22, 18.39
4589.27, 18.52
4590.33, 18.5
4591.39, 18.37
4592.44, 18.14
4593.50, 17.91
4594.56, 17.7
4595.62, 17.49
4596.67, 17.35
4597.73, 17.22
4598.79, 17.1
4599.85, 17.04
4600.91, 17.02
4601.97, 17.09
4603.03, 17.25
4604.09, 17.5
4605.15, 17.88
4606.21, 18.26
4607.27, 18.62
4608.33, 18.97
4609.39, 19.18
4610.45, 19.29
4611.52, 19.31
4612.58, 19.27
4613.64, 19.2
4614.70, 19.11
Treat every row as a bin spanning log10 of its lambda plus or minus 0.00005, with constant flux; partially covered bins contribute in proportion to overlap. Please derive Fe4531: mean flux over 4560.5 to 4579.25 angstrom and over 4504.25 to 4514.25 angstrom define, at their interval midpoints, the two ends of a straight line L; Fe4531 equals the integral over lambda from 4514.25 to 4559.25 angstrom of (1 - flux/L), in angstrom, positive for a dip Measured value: 5.28 angstrom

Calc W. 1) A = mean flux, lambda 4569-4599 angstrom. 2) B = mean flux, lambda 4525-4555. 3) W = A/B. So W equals 1.18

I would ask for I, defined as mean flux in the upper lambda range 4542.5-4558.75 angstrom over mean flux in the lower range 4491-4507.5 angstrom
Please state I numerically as 1.0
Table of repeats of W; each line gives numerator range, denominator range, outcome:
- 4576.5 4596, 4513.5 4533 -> 1.15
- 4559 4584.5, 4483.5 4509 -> 1.11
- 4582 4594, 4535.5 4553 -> 1.10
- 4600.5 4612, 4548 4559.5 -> 1.06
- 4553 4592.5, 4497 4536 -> 1.12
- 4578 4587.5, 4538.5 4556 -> 1.05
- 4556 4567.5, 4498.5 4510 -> 1.05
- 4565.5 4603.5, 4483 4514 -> 1.08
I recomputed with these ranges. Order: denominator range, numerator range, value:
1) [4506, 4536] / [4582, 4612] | 1.13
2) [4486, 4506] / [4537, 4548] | 1.01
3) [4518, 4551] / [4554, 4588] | 1.17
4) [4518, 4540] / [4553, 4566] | 1.21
